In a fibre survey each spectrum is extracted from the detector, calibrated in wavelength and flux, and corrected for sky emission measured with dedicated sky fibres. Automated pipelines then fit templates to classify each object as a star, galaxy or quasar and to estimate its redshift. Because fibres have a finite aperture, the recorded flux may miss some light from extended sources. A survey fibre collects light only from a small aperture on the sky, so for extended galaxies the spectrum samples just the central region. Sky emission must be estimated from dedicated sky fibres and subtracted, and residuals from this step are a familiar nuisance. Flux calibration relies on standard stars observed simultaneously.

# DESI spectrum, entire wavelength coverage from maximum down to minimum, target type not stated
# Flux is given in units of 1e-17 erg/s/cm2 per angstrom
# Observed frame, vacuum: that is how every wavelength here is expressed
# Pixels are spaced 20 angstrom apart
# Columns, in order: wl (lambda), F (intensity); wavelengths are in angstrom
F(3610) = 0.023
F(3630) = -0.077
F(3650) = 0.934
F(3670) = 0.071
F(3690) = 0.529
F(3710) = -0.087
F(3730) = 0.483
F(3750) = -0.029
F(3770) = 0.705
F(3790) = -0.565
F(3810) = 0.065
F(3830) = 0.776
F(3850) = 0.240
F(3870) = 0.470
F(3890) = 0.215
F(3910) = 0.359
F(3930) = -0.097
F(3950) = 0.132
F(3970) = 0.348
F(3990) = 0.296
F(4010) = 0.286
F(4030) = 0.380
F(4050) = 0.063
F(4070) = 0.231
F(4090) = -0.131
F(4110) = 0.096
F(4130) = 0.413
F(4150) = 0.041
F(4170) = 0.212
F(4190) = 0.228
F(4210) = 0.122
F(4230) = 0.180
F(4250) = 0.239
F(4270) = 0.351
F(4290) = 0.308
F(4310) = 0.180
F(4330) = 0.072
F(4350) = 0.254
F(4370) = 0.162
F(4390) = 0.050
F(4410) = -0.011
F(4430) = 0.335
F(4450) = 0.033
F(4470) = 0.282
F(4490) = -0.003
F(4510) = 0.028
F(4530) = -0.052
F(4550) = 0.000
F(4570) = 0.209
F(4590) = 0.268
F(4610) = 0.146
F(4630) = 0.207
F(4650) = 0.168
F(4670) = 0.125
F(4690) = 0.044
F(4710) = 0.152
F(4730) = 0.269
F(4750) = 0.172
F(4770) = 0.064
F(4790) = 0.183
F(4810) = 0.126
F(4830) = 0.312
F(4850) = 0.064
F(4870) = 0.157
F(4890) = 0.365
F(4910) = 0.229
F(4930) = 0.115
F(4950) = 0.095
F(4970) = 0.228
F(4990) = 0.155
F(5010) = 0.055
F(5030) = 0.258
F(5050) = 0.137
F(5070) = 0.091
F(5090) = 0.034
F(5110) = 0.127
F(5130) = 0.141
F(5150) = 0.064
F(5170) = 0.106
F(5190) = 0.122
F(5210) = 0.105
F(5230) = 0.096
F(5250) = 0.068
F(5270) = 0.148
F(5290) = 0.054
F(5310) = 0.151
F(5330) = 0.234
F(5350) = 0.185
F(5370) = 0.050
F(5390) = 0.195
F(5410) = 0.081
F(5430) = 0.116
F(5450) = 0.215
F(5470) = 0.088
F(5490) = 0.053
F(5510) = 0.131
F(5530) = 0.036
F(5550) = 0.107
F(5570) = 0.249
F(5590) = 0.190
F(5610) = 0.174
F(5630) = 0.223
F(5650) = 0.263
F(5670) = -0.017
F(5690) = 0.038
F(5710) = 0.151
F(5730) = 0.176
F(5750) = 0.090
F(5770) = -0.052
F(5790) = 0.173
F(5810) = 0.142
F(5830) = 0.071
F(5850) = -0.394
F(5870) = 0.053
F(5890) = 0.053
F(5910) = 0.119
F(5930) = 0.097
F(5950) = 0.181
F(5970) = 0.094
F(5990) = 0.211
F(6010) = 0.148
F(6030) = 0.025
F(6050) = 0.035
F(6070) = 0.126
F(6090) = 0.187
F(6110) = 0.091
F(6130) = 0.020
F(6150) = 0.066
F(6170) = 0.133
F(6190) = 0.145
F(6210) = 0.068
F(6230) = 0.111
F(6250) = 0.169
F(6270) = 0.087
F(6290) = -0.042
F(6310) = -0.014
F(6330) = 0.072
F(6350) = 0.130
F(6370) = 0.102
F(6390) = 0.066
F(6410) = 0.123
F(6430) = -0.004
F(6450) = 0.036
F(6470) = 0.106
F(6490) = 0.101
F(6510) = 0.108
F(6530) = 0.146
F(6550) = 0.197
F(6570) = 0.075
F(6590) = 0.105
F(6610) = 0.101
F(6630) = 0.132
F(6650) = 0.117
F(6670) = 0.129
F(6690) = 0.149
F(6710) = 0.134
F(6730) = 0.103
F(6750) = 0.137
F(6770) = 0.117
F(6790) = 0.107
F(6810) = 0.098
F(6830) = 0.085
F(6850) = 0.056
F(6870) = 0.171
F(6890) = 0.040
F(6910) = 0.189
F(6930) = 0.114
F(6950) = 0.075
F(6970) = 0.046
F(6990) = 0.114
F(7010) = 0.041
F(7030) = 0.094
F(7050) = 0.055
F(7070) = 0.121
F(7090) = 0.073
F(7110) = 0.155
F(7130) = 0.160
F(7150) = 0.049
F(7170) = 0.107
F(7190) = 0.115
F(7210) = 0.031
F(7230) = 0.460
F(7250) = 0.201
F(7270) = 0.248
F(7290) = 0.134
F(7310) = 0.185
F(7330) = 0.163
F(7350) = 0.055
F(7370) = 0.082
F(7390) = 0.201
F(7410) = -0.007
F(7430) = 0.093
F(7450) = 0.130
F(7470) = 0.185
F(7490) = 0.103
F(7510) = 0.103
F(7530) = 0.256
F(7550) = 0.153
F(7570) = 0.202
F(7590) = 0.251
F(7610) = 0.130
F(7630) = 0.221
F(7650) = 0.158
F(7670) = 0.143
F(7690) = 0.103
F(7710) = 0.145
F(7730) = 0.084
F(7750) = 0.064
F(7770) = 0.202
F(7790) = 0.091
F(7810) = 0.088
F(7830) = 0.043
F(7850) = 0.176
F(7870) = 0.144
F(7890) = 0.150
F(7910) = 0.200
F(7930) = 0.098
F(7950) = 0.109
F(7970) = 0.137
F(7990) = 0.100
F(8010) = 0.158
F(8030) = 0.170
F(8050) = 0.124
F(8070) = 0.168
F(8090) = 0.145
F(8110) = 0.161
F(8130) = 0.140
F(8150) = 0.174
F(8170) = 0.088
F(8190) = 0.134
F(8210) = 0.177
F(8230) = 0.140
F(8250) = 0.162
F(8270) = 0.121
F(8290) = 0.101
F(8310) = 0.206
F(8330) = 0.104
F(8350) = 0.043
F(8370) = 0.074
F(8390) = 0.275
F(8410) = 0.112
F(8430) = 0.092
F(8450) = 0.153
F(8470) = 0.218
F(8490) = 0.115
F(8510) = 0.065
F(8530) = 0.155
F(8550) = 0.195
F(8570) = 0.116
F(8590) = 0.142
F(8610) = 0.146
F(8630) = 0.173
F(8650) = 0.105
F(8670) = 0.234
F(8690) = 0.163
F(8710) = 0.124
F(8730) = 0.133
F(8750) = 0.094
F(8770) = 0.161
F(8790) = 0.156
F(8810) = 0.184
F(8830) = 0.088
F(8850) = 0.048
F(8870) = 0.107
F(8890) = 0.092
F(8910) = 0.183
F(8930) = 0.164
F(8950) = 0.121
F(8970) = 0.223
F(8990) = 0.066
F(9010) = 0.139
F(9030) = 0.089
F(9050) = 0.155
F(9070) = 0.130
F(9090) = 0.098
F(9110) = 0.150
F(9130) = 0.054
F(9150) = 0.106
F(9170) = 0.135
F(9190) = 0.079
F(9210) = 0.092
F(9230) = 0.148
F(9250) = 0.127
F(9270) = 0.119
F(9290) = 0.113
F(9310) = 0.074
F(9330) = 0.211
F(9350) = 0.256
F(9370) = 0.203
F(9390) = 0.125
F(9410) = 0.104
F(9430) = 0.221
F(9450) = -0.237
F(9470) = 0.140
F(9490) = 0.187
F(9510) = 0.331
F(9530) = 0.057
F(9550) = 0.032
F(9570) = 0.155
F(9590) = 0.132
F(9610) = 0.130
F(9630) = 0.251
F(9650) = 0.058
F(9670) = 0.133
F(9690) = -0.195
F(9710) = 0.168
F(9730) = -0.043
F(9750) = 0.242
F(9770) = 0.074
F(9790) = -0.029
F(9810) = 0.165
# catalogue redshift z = 0.941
